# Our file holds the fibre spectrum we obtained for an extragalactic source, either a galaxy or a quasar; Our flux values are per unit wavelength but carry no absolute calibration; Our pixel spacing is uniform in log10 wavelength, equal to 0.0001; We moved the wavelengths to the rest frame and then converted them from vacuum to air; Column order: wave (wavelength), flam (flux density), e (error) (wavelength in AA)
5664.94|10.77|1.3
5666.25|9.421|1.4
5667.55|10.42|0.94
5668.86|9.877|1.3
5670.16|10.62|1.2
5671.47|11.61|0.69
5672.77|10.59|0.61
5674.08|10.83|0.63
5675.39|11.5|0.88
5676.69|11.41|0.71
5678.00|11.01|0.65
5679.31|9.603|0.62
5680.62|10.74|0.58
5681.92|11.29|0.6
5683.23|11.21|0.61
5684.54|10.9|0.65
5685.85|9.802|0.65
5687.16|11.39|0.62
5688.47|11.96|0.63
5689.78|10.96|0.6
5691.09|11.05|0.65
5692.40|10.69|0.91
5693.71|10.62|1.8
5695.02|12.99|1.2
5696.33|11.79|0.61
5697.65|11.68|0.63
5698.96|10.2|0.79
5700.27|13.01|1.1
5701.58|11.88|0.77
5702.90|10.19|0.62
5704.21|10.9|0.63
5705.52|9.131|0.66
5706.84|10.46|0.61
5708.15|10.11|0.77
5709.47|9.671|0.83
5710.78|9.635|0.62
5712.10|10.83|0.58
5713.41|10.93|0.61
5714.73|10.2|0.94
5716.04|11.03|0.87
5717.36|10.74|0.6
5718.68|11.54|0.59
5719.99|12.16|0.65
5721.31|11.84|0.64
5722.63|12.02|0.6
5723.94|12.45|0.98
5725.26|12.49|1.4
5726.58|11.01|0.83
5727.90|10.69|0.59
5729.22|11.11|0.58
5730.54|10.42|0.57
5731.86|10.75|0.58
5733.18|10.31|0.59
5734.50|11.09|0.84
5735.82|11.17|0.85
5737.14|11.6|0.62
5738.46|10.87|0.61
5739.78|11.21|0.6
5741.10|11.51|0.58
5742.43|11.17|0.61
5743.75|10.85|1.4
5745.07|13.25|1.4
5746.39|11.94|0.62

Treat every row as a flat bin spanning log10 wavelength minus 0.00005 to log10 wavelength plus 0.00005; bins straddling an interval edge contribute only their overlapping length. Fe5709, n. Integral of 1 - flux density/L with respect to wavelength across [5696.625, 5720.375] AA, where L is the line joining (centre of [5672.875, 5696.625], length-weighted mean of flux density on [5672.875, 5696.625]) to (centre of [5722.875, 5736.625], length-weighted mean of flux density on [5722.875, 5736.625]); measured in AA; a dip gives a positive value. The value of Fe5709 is 0.72 AA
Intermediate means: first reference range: 11.1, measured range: 10.8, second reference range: 11.2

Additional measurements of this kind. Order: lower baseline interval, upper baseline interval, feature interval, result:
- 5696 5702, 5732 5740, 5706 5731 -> 0.71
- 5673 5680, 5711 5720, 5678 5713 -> 0.01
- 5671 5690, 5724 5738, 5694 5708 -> -0.16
